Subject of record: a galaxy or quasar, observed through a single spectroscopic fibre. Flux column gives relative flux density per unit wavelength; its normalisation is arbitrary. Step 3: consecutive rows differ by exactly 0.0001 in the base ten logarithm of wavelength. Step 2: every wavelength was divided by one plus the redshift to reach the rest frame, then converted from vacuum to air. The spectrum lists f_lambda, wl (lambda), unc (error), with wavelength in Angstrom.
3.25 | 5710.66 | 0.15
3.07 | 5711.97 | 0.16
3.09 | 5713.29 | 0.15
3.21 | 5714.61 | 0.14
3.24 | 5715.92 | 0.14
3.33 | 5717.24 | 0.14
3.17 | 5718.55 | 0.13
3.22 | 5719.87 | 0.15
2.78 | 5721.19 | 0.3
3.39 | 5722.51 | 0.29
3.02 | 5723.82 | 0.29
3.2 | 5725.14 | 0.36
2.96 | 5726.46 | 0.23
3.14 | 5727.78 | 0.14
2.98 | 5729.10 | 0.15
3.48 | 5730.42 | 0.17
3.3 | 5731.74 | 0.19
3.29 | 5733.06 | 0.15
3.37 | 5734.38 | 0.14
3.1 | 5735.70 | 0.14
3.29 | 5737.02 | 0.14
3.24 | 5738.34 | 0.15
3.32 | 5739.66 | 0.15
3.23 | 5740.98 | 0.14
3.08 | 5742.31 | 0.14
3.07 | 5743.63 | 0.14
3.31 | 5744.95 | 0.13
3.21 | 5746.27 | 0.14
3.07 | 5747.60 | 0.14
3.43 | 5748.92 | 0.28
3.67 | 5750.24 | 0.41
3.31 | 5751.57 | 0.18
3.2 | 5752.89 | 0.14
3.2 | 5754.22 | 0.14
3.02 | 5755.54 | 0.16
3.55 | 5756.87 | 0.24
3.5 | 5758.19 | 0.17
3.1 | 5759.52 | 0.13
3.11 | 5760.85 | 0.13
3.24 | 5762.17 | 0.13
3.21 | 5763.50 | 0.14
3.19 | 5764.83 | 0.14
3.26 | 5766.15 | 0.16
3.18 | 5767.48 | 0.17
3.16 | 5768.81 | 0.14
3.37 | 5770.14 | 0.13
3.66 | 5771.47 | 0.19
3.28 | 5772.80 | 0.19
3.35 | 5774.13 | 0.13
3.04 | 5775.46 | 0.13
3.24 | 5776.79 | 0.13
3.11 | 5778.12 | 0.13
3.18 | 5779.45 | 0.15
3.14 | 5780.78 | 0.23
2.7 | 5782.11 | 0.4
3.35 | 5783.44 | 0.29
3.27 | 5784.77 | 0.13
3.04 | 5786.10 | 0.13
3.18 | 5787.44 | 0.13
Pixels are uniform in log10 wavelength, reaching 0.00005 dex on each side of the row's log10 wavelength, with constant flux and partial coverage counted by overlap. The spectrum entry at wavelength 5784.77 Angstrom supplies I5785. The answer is 3.27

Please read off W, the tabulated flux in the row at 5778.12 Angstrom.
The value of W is 3.11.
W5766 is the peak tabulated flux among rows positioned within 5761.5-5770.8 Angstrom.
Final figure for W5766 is 3.37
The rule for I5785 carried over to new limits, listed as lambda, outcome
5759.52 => 3.1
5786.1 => 3.04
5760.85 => 3.11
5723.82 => 3.02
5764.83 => 3.19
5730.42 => 3.48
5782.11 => 2.7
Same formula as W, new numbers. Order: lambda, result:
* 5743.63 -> 3.07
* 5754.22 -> 3.2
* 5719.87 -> 3.22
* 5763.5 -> 3.21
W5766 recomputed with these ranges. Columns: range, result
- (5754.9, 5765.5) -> 3.55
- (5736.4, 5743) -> 3.32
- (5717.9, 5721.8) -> 3.22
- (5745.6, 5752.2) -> 3.67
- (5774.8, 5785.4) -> 3.35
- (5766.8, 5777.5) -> 3.66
